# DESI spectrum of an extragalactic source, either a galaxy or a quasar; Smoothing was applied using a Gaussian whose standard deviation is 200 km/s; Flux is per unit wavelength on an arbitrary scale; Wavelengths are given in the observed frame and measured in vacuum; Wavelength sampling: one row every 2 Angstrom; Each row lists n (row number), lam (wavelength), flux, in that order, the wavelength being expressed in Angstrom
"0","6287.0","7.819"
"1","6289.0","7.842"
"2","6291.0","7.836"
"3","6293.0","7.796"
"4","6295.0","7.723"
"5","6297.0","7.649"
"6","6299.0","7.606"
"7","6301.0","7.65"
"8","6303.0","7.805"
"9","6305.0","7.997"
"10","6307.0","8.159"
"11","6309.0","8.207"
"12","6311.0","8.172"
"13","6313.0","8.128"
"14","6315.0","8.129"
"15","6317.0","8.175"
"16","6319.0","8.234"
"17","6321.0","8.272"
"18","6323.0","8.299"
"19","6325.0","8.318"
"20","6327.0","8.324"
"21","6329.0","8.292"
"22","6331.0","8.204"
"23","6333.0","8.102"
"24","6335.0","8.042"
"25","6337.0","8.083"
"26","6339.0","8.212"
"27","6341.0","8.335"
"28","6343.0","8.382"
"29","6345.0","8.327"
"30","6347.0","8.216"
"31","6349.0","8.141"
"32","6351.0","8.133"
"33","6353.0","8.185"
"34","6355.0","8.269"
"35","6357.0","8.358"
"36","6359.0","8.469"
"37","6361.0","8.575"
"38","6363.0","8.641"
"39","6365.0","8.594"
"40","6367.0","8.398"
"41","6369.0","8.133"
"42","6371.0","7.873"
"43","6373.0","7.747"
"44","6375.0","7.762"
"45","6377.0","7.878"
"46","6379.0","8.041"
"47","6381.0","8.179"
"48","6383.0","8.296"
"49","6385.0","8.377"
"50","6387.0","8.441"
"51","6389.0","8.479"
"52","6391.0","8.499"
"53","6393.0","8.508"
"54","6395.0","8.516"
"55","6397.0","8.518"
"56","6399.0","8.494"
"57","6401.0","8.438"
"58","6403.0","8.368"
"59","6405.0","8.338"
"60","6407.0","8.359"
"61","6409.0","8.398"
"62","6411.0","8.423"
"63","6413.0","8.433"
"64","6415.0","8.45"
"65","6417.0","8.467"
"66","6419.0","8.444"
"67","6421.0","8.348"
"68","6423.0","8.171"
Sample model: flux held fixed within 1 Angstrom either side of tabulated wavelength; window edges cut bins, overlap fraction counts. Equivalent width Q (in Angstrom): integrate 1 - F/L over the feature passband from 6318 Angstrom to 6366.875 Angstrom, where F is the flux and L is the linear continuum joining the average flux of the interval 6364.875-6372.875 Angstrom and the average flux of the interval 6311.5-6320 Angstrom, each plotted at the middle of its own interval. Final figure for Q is -0.79 Angstrom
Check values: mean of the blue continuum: 8.17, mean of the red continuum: 8.16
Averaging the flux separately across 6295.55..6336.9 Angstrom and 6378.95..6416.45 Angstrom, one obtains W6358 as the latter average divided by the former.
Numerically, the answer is 1.04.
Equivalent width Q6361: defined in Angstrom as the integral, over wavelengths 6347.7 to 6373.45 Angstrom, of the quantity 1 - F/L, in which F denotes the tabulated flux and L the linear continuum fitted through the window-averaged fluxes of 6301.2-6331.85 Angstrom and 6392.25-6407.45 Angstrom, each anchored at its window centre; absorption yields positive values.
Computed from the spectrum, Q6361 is 0.10 Angstrom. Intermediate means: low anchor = 8.17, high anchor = 8.44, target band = 8.28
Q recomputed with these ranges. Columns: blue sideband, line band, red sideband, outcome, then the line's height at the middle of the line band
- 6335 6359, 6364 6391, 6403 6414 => 0.43 Angstrom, 8.31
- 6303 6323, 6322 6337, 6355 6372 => 0.02 Angstrom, 8.22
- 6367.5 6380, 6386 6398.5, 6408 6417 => -0.50 Angstrom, 8.17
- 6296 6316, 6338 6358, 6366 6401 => -0.35 Angstrom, 8.11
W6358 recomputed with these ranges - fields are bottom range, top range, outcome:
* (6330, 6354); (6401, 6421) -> 1.03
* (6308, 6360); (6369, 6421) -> 1.01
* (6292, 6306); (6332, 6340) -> 1.05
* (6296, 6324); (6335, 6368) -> 1.04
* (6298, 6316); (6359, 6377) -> 1.03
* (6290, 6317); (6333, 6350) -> 1.04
